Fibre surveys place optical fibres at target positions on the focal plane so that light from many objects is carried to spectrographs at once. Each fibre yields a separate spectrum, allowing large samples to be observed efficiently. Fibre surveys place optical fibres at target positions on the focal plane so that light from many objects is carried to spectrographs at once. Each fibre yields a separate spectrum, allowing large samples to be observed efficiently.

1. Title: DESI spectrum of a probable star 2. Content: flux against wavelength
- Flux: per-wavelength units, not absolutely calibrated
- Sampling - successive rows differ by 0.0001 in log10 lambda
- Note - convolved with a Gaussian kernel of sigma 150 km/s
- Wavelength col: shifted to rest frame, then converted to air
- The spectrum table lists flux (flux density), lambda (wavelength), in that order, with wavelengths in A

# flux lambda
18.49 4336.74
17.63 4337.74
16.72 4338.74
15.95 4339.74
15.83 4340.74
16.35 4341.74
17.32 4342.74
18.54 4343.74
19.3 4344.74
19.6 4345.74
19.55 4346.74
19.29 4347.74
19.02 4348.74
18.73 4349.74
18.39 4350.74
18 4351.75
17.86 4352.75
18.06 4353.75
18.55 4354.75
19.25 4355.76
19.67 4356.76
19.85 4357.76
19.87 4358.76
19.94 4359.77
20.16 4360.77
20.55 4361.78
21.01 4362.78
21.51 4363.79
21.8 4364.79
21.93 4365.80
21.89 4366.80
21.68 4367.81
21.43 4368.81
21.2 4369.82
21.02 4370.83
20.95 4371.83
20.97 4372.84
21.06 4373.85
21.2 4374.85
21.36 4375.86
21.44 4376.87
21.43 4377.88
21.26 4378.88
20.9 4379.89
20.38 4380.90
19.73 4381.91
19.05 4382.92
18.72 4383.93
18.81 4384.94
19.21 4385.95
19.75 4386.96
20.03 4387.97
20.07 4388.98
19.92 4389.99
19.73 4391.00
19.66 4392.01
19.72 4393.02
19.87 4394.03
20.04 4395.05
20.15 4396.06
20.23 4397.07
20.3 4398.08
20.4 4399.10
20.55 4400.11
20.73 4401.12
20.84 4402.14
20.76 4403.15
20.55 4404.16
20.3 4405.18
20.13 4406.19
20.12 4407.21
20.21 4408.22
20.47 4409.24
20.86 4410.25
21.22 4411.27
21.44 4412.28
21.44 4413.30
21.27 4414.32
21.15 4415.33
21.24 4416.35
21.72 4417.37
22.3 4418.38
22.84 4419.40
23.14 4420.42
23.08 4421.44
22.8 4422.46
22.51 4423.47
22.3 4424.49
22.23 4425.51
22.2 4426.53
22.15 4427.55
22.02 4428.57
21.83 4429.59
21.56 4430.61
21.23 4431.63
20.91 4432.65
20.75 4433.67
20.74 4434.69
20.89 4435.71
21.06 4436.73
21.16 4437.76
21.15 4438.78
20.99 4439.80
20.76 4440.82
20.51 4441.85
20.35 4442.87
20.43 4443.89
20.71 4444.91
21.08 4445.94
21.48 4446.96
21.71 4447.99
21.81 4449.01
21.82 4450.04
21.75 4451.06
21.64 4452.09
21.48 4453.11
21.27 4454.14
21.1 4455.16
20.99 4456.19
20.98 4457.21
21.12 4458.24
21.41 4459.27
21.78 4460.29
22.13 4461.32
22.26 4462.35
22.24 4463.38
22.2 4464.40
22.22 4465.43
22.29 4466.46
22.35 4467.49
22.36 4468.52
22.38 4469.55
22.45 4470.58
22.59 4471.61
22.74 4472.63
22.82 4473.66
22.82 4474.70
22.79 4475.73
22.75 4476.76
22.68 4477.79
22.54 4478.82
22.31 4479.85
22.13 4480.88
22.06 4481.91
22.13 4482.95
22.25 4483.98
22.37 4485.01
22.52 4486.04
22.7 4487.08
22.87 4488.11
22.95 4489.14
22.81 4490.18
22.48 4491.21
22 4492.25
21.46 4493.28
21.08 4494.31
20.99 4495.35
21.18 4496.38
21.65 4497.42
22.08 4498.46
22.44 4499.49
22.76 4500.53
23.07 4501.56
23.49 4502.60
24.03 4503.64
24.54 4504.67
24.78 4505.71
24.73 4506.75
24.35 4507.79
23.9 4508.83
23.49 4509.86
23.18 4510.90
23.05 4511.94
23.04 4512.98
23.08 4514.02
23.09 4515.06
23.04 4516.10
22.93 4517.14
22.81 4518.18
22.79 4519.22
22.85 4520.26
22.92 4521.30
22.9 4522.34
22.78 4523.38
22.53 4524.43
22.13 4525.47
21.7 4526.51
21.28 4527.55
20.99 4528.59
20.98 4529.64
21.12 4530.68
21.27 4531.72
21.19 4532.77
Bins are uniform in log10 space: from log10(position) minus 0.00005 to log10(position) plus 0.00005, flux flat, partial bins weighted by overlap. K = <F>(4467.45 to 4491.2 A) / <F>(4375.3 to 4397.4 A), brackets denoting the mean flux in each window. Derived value 1.1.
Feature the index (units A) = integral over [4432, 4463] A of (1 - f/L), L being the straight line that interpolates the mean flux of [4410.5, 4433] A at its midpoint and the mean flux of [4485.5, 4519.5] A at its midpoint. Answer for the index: 1.43 A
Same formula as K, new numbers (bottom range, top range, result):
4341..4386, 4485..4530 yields 1.14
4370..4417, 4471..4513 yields 1.11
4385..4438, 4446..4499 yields 1.05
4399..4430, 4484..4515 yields 1.07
